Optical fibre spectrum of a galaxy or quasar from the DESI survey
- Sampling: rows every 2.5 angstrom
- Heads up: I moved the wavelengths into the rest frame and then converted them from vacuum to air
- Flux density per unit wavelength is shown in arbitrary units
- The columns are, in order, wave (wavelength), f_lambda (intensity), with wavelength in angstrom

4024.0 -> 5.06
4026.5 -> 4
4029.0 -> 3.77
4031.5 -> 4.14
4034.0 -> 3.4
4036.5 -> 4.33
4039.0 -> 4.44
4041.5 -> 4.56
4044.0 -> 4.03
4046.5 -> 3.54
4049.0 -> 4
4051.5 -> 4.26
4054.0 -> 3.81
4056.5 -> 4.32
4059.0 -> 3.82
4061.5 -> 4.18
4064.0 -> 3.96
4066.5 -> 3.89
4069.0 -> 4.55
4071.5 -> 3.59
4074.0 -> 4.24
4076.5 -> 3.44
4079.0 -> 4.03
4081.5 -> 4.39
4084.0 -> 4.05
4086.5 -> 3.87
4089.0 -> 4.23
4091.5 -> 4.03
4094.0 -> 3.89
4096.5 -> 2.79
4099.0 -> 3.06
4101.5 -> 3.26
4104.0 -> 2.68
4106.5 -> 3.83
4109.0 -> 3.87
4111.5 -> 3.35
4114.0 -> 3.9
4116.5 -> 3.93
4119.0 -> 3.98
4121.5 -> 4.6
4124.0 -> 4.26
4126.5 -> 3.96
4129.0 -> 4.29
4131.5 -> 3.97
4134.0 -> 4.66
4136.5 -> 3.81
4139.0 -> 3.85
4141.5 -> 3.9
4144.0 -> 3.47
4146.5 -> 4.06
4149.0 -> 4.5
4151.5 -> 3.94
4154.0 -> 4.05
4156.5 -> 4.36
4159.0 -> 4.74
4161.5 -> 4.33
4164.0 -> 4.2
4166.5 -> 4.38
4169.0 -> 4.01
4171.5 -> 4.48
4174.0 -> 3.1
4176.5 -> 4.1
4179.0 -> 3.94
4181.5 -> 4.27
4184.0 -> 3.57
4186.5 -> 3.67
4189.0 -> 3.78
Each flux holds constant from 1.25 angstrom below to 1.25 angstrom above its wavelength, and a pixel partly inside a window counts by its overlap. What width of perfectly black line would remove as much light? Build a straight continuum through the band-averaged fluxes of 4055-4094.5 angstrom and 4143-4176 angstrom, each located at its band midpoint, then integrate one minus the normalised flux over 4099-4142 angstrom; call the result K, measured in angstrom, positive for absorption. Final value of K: 2.33 angstrom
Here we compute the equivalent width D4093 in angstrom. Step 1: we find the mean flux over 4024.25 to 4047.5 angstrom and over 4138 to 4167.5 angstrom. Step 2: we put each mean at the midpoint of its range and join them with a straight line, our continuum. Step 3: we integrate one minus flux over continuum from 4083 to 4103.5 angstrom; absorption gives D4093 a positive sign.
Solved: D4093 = 2.5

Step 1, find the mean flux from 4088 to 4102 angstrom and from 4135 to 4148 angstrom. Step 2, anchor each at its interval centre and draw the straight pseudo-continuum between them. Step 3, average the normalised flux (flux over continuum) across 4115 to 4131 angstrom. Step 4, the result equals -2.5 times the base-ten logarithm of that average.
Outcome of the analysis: -0.12 mag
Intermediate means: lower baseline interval 3.55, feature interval 4.16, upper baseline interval 3.85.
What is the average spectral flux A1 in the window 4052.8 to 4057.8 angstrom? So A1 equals 4.07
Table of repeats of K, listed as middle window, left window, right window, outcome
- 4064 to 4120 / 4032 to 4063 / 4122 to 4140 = 4.52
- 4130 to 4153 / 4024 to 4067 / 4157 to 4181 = 0.62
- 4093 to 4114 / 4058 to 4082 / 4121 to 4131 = 3.91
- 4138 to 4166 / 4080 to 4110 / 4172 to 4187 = -2.75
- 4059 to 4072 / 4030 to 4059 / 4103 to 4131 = -0.09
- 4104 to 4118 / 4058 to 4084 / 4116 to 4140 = 1.44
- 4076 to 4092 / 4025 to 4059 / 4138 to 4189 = 0.05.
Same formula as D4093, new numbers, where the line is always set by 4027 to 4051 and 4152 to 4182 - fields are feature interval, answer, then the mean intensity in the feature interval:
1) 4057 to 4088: 0.40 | 4.01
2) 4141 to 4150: 0.35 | 3.97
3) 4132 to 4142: 0.16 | 4.06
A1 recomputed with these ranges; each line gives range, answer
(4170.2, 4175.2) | 3.8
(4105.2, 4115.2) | 3.73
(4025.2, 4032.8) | 3.97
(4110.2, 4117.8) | 3.73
